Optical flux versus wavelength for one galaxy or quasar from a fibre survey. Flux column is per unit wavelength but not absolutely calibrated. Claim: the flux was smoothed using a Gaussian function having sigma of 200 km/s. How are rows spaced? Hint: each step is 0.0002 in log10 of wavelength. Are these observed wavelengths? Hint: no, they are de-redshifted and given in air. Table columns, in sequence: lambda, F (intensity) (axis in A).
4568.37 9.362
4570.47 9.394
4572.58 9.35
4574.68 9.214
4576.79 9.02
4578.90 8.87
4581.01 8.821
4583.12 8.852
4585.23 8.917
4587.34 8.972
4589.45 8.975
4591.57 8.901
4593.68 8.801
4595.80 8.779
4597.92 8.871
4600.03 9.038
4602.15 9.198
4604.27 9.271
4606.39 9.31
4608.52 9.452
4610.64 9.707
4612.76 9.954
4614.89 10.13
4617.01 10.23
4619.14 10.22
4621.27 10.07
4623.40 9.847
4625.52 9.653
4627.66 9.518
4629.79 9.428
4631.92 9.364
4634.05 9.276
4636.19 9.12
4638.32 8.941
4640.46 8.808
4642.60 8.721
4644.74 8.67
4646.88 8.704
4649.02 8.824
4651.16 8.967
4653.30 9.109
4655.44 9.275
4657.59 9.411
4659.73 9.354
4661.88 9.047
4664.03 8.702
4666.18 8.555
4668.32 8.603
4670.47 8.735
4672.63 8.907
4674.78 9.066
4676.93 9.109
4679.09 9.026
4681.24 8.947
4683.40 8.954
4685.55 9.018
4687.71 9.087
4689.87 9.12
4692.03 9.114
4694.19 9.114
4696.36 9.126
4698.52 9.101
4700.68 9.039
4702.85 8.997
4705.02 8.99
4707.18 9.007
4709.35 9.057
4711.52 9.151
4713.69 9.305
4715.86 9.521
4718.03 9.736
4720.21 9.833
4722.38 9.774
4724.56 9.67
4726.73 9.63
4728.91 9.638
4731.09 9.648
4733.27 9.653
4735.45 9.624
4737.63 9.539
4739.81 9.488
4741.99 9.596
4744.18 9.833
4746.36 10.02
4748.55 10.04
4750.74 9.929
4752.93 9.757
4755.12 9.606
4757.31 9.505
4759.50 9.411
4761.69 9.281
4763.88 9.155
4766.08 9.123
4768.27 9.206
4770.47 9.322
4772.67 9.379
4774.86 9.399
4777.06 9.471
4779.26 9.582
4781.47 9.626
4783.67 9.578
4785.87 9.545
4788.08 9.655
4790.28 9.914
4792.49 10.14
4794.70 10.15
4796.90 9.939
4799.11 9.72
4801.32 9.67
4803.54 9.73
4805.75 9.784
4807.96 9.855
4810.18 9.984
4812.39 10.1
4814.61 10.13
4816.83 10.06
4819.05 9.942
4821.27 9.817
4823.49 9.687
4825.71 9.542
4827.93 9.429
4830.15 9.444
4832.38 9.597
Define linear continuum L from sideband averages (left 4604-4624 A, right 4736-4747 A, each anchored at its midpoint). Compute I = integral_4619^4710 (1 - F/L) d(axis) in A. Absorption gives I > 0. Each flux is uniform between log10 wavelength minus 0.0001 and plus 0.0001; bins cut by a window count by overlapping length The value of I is 6.3 A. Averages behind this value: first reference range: 9.84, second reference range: 9.68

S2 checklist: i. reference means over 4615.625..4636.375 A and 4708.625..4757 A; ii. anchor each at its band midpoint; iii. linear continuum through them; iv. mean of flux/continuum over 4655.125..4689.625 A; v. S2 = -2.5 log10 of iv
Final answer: 0.08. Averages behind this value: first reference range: 9.7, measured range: 8.98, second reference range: 9.64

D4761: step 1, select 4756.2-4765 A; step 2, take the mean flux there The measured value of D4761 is 9.34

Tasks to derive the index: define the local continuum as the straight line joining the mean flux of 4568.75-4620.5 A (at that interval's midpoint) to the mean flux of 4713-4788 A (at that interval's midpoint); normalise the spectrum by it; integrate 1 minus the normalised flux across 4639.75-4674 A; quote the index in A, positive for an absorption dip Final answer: 1.8 A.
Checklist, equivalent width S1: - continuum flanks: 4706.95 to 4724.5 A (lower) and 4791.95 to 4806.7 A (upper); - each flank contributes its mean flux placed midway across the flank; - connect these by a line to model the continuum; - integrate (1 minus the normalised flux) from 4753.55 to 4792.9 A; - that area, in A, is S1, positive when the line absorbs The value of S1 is 1.02 A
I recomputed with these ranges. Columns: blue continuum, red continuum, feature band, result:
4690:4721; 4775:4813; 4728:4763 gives -0.71 A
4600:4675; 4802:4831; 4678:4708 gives 1.22 A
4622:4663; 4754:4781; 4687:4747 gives -0.73 A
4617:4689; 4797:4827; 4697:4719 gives 0.46 A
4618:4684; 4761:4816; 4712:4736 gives -0.55 A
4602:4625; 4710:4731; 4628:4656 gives 2.03 A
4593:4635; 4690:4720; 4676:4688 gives 0.33 A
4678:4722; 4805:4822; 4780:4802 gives 0.03 A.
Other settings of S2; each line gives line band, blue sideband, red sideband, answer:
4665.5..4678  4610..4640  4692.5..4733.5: 0.08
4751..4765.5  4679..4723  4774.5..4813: 0.01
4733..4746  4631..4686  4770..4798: -0.03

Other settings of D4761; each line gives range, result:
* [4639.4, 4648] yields 8.72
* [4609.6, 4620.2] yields 10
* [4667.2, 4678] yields 8.89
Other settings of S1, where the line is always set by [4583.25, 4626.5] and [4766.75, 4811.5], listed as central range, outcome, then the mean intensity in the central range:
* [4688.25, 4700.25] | 0.5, 9.11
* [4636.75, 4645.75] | 0.6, 8.8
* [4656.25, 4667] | 0.5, 9.02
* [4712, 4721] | 0.0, 9.56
